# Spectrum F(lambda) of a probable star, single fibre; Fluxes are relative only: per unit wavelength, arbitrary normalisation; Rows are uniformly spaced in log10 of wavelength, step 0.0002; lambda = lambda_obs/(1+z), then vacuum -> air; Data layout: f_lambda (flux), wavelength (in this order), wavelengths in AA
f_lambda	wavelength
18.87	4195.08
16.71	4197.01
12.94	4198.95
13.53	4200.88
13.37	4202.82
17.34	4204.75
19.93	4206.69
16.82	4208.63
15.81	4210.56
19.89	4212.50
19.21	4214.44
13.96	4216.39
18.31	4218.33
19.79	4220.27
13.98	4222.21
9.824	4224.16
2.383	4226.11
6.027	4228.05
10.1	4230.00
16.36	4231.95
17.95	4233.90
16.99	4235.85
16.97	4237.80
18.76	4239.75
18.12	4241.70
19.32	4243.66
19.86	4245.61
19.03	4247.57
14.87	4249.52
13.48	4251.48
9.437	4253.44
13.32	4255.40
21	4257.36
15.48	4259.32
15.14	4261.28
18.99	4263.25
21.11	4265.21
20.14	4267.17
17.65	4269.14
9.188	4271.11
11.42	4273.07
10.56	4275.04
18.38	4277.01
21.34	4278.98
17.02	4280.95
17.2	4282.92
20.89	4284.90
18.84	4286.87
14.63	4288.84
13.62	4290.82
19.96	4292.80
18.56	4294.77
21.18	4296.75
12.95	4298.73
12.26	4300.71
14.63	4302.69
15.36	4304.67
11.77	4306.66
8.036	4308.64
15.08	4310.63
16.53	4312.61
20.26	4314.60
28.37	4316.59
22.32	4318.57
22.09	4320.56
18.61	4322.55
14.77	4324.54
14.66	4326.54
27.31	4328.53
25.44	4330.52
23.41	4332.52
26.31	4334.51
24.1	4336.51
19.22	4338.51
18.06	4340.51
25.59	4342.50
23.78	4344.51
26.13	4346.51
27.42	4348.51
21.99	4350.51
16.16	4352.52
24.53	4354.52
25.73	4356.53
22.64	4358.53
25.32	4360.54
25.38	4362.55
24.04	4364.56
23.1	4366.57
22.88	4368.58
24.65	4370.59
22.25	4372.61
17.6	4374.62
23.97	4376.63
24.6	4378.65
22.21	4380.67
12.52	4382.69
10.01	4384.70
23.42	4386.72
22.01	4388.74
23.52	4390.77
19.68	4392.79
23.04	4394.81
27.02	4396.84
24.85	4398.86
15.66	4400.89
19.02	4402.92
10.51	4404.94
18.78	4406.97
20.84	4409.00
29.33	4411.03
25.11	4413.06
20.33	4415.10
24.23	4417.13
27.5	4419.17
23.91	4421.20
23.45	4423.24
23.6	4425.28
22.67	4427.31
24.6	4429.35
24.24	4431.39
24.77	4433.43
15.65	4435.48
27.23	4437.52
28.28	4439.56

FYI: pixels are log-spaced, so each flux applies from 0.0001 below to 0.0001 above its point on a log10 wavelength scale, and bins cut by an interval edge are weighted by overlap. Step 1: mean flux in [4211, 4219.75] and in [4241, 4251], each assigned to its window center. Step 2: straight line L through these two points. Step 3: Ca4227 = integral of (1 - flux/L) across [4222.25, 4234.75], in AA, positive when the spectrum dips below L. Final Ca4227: 5.07 AA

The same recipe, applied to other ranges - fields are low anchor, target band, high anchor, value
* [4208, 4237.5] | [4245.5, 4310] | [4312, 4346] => 8.2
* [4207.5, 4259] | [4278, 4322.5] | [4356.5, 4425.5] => 2.0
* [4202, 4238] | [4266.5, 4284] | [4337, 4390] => 1.9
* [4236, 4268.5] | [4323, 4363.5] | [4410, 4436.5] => -4.1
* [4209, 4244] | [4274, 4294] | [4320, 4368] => 1.7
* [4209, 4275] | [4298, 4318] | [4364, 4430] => 2.8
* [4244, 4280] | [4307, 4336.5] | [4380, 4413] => -3.5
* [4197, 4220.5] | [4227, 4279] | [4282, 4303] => 2.8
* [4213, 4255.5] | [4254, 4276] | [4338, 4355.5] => 1.7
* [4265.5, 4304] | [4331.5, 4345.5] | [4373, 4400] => -3.0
